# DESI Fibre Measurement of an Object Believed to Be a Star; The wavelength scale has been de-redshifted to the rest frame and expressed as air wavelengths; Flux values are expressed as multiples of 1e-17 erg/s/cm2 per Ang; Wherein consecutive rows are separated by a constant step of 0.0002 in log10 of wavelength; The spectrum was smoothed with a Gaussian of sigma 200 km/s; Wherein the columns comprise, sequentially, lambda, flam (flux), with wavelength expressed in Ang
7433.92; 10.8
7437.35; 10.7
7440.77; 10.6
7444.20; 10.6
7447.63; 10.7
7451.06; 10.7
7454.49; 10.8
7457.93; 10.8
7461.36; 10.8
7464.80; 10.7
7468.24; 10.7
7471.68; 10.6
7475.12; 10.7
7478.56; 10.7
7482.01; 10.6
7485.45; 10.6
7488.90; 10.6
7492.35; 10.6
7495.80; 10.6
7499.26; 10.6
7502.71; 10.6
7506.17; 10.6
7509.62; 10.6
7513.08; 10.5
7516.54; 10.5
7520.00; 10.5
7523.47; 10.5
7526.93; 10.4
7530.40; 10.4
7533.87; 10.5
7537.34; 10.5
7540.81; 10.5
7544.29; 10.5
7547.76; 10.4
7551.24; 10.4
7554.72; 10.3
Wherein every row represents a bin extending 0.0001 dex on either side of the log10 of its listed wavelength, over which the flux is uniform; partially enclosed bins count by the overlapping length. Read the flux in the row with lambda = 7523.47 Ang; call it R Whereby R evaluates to 10.5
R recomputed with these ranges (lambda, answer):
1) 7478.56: 10.7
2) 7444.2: 10.6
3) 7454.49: 10.8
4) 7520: 10.5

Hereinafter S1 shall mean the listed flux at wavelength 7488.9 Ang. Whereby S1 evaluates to 10.6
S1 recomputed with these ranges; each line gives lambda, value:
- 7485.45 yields 10.6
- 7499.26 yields 10.6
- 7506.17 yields 10.6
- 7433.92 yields 10.8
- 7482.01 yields 10.6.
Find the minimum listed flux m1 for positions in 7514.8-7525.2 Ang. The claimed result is 10.5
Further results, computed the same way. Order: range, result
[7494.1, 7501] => 10.6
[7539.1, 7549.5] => 10.4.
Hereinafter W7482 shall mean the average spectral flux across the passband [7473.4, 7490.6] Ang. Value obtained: 10.6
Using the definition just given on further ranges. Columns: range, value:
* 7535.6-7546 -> 10.5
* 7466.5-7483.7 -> 10.7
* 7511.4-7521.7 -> 10.5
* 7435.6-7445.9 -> 10.6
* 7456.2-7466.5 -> 10.8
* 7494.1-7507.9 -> 10.6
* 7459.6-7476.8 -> 10.7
